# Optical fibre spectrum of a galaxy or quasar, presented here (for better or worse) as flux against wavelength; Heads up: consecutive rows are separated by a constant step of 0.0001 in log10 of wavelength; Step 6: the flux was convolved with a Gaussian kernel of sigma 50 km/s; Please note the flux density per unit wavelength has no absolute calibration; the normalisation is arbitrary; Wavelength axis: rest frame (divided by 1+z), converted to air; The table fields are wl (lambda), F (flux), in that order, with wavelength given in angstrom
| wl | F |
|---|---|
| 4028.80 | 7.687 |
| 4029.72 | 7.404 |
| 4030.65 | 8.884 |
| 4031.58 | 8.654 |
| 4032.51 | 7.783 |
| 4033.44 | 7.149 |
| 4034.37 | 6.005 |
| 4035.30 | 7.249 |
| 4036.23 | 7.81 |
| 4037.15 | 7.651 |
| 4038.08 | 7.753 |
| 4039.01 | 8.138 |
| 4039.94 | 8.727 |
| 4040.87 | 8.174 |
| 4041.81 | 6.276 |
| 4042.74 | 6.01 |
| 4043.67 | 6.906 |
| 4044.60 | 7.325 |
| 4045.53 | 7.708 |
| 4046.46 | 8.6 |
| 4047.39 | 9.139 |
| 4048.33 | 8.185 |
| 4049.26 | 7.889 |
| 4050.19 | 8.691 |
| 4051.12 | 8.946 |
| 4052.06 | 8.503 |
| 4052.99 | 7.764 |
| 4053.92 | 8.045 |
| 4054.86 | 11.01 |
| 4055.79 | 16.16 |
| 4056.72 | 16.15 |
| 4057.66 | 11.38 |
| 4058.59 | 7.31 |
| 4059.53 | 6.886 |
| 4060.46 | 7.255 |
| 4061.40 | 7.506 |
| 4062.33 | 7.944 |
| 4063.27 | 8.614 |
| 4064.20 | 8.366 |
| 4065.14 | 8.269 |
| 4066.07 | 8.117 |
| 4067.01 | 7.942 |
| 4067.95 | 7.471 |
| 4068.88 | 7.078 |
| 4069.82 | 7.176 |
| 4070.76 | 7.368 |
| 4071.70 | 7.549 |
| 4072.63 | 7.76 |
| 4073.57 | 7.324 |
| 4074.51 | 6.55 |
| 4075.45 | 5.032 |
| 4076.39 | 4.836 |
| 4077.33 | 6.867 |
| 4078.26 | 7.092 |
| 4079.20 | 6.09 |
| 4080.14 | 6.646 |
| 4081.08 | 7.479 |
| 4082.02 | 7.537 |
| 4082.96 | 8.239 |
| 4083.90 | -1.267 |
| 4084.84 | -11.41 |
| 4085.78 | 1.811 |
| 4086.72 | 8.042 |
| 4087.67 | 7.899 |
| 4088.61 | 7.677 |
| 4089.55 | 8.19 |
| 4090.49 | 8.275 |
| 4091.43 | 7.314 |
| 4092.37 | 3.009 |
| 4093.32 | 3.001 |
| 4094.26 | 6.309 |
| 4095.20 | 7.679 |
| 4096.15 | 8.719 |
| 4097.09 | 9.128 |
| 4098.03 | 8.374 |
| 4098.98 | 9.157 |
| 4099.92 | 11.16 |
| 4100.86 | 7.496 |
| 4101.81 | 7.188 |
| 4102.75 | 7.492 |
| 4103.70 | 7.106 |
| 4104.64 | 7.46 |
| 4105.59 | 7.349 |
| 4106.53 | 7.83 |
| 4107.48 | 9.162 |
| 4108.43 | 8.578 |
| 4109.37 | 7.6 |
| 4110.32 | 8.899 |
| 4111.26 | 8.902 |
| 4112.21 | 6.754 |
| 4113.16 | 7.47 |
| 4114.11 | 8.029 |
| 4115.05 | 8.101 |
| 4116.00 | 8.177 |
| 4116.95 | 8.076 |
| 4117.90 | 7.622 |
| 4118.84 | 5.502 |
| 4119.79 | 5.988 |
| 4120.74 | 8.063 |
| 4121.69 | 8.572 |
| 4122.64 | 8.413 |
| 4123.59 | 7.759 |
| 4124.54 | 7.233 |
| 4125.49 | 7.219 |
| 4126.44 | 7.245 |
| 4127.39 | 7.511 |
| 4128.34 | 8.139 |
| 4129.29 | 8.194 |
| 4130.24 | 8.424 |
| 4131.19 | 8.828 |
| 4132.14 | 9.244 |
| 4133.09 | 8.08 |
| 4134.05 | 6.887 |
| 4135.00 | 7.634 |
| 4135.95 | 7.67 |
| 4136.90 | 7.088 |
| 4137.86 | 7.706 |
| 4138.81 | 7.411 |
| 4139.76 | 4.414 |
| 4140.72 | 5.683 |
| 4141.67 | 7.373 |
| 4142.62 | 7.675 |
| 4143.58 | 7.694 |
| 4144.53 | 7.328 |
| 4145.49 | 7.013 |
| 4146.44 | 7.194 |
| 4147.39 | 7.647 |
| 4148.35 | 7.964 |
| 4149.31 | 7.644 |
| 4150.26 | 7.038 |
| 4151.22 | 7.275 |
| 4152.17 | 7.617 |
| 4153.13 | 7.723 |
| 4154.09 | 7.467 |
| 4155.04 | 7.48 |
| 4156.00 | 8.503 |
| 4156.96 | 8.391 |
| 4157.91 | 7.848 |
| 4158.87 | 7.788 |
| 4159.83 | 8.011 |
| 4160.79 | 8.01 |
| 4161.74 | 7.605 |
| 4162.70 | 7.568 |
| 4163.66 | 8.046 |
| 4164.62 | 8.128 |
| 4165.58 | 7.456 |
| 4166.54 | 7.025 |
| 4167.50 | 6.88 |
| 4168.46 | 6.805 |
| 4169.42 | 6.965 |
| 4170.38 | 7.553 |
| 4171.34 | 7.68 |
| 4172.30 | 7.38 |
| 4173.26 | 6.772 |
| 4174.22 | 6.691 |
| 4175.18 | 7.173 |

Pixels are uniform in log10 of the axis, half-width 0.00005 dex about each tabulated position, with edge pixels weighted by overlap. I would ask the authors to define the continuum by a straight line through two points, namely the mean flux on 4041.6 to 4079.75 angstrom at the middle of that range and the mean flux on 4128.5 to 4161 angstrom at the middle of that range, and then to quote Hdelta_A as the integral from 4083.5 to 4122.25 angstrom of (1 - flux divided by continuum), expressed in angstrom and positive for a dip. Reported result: 4.7 angstrom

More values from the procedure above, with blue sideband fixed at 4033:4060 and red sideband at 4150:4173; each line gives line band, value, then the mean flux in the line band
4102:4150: 1.6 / 7.62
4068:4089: 6.7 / 5.64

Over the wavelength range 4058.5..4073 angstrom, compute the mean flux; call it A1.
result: 7.67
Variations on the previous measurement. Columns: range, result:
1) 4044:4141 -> 7.51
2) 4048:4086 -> 7.3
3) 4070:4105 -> 6.39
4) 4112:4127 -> 7.53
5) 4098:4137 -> 7.9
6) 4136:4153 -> 7.19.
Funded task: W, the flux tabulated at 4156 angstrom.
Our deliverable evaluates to 8.503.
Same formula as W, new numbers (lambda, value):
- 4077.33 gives 6.867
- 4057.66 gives 11.38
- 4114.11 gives 8.029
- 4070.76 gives 7.368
